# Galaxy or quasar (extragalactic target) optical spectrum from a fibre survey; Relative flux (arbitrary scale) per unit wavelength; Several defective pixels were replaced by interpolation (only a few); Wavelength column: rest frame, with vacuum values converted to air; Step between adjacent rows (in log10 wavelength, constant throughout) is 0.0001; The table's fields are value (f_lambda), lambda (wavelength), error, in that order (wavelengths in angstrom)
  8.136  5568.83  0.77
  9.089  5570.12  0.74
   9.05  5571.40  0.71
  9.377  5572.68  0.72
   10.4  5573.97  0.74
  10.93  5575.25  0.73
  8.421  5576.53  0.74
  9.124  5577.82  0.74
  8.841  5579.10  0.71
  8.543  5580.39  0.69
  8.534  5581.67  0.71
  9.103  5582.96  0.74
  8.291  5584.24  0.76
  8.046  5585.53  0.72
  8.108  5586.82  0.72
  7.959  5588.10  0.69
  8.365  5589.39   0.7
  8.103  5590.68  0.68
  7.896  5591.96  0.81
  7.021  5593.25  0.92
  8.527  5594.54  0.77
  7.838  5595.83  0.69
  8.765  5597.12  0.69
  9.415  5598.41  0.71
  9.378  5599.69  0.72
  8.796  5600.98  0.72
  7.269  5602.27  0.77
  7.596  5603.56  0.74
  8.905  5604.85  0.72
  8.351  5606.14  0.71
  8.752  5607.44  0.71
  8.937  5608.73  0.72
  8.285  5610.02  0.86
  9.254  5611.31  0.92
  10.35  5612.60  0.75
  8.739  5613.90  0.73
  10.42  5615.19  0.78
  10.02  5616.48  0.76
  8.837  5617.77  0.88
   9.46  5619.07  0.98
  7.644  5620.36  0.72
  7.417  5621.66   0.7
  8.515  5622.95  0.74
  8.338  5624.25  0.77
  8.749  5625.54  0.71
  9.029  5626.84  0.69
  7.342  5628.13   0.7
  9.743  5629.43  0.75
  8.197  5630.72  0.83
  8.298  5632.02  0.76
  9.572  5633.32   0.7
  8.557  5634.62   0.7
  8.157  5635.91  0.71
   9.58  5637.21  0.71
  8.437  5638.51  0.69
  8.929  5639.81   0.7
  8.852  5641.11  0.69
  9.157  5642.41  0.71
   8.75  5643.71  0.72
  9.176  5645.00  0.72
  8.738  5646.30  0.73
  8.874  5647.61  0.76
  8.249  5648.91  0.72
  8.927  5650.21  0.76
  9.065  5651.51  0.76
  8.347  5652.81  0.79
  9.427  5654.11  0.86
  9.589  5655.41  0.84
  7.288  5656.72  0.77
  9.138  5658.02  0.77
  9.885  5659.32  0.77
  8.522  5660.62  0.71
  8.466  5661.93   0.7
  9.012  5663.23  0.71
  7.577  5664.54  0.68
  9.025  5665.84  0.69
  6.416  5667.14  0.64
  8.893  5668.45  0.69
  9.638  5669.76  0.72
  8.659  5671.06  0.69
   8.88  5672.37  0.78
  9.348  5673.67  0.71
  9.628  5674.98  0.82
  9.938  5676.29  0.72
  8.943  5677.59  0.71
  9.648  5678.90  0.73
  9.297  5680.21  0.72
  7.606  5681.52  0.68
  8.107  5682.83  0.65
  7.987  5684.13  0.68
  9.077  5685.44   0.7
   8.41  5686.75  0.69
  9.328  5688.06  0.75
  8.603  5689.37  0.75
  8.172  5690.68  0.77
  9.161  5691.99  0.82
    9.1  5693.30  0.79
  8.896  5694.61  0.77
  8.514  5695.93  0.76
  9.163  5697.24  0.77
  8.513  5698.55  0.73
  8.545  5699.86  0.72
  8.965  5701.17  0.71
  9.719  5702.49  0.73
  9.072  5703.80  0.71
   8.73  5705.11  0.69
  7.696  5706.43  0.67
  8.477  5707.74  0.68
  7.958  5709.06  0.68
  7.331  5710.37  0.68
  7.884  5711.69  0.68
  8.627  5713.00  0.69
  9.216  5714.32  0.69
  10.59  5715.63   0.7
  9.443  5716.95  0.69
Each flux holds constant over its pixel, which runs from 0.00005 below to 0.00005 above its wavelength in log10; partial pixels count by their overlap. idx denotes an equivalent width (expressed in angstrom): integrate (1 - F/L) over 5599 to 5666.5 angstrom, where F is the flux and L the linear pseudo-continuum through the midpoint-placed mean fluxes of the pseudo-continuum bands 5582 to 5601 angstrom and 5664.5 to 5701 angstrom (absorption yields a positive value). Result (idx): -1.7 angstrom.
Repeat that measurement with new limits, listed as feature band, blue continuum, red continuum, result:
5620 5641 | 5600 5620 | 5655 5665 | 0.6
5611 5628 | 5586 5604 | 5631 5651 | -0.8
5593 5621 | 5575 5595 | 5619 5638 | -0.9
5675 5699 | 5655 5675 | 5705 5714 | -1.2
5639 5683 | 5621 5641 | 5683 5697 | -0.9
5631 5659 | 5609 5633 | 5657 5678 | 0.1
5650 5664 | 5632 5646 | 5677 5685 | -0.2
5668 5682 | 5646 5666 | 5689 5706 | -0.6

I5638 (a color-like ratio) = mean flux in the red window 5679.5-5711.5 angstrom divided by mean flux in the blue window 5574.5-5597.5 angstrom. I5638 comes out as 1.01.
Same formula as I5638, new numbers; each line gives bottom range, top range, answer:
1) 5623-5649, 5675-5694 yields 1.01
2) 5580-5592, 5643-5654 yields 1.06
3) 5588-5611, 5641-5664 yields 1.06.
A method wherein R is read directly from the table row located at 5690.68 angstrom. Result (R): 8.172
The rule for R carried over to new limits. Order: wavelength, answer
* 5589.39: 8.365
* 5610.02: 8.285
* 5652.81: 8.347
